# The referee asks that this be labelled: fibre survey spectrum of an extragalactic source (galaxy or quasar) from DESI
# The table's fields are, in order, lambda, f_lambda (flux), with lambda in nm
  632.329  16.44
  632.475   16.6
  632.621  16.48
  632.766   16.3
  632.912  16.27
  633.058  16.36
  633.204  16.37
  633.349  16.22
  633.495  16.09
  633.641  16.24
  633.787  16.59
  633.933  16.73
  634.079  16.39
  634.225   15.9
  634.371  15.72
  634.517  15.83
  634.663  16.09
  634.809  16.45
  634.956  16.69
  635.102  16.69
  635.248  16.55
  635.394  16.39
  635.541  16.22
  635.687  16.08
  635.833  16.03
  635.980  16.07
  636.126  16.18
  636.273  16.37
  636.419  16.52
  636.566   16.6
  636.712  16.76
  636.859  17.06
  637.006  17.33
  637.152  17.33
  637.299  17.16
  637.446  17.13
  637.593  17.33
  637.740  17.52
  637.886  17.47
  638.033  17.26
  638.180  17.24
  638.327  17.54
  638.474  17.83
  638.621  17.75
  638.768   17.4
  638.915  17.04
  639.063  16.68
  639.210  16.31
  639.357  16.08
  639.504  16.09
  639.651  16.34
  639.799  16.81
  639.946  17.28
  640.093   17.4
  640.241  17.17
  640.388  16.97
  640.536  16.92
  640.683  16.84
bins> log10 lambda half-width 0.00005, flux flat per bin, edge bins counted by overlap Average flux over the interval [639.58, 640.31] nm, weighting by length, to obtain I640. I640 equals 17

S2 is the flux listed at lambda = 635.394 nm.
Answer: 16.39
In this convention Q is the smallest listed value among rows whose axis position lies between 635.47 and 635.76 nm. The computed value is 16.08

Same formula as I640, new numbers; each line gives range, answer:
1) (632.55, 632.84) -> 16.4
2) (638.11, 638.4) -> 17.4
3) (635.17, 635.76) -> 16.3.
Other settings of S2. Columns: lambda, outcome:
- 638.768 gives 17.4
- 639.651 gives 16.34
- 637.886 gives 17.47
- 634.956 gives 16.69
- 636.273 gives 16.37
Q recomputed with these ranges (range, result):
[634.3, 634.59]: 15.72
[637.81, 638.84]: 17.24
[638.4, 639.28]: 16.31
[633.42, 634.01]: 16.09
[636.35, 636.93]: 16.52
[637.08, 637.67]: 17.13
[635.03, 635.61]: 16.22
